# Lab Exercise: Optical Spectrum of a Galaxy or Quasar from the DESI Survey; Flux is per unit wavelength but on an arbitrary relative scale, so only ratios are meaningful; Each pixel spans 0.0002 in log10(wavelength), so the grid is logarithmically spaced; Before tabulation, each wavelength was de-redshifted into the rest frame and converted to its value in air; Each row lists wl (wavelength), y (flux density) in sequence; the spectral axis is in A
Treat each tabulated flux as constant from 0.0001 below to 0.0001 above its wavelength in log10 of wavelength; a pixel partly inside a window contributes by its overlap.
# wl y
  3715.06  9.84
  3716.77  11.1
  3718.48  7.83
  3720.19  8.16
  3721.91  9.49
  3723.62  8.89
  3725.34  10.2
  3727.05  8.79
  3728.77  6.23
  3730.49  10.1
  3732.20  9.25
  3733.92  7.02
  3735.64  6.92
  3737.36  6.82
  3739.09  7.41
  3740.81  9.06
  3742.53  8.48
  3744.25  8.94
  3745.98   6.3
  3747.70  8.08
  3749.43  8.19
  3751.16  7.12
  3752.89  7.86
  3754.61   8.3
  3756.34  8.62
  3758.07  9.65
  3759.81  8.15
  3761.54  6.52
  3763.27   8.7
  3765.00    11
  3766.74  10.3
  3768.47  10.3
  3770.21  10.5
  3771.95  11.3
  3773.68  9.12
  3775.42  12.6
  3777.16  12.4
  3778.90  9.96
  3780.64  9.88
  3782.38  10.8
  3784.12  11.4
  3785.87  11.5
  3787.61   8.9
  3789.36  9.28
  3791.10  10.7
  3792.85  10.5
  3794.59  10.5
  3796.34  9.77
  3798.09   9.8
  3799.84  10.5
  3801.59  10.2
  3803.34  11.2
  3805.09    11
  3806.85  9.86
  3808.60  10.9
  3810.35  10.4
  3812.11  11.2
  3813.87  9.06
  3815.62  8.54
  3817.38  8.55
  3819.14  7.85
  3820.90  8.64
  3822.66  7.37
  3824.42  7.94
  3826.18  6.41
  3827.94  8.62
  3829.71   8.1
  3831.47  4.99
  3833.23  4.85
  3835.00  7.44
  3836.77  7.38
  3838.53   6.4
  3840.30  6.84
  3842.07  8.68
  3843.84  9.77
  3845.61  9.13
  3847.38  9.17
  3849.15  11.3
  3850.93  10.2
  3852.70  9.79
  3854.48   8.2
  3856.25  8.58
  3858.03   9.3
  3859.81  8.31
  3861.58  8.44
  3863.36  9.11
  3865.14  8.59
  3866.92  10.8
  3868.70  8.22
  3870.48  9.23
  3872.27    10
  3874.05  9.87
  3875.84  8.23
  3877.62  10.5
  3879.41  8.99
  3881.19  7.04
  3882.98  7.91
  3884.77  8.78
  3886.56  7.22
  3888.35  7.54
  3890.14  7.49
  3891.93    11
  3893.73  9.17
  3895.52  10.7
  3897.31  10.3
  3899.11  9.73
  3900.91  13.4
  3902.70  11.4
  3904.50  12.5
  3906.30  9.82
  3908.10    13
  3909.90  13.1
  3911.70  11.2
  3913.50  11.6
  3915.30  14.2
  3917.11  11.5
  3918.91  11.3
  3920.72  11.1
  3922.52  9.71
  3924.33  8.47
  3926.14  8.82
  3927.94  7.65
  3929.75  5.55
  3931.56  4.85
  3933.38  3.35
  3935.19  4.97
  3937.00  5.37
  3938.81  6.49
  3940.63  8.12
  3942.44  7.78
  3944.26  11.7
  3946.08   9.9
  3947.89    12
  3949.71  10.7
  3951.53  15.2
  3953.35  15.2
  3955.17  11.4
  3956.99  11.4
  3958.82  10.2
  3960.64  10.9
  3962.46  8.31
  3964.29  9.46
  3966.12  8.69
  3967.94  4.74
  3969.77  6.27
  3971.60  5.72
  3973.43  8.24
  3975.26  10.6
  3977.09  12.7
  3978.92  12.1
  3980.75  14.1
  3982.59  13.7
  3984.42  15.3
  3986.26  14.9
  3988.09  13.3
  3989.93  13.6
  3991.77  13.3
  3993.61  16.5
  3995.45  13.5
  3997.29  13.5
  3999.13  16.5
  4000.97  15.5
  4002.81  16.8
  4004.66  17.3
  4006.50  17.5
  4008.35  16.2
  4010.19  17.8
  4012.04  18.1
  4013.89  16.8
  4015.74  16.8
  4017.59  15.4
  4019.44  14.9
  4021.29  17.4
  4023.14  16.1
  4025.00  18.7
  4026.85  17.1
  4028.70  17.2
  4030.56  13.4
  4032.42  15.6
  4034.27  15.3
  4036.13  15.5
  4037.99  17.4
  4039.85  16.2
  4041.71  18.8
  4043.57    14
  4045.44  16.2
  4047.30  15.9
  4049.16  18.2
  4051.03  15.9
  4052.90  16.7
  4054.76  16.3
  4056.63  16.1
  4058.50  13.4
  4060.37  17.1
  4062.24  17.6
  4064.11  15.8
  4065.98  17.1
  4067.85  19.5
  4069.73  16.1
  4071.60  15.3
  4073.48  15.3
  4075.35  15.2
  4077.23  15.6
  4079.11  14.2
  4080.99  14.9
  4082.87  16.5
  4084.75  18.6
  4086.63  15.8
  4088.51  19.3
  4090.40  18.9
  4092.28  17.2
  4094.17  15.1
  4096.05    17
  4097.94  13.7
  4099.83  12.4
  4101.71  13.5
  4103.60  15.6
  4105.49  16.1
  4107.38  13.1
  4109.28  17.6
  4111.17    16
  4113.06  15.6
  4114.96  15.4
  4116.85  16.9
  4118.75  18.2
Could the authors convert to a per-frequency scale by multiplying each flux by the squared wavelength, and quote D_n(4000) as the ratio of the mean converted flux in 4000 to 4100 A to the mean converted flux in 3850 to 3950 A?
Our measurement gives 1.9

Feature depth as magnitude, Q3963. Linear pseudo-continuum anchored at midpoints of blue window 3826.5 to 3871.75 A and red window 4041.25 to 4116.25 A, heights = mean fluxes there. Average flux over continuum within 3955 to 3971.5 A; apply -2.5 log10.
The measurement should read 0.36 mag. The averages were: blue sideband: 8.45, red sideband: 16.1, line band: 8.77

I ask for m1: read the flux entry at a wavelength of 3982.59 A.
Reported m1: 13.7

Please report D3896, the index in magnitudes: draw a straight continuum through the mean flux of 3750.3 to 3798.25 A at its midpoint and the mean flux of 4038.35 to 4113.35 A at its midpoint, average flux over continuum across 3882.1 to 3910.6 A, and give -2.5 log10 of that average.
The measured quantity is 0.21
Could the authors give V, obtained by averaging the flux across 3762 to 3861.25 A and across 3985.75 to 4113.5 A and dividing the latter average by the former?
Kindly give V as 1.71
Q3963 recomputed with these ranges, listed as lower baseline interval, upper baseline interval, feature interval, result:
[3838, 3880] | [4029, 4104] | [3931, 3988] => 0.257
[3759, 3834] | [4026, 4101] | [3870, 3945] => 0.300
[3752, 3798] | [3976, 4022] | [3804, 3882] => 0.304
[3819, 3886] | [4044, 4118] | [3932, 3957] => 0.228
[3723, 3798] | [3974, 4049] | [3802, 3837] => 0.239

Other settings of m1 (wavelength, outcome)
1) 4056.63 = 16.1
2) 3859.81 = 8.31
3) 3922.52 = 9.71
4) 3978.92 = 12.1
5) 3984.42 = 15.3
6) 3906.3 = 9.82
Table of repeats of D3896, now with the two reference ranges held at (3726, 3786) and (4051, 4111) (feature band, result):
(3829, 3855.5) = 0.32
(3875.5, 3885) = 0.34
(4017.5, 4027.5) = -0.13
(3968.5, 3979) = 0.47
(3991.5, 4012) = -0.12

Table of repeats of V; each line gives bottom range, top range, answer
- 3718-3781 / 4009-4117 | 1.82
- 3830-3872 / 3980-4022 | 1.84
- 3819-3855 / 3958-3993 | 1.35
